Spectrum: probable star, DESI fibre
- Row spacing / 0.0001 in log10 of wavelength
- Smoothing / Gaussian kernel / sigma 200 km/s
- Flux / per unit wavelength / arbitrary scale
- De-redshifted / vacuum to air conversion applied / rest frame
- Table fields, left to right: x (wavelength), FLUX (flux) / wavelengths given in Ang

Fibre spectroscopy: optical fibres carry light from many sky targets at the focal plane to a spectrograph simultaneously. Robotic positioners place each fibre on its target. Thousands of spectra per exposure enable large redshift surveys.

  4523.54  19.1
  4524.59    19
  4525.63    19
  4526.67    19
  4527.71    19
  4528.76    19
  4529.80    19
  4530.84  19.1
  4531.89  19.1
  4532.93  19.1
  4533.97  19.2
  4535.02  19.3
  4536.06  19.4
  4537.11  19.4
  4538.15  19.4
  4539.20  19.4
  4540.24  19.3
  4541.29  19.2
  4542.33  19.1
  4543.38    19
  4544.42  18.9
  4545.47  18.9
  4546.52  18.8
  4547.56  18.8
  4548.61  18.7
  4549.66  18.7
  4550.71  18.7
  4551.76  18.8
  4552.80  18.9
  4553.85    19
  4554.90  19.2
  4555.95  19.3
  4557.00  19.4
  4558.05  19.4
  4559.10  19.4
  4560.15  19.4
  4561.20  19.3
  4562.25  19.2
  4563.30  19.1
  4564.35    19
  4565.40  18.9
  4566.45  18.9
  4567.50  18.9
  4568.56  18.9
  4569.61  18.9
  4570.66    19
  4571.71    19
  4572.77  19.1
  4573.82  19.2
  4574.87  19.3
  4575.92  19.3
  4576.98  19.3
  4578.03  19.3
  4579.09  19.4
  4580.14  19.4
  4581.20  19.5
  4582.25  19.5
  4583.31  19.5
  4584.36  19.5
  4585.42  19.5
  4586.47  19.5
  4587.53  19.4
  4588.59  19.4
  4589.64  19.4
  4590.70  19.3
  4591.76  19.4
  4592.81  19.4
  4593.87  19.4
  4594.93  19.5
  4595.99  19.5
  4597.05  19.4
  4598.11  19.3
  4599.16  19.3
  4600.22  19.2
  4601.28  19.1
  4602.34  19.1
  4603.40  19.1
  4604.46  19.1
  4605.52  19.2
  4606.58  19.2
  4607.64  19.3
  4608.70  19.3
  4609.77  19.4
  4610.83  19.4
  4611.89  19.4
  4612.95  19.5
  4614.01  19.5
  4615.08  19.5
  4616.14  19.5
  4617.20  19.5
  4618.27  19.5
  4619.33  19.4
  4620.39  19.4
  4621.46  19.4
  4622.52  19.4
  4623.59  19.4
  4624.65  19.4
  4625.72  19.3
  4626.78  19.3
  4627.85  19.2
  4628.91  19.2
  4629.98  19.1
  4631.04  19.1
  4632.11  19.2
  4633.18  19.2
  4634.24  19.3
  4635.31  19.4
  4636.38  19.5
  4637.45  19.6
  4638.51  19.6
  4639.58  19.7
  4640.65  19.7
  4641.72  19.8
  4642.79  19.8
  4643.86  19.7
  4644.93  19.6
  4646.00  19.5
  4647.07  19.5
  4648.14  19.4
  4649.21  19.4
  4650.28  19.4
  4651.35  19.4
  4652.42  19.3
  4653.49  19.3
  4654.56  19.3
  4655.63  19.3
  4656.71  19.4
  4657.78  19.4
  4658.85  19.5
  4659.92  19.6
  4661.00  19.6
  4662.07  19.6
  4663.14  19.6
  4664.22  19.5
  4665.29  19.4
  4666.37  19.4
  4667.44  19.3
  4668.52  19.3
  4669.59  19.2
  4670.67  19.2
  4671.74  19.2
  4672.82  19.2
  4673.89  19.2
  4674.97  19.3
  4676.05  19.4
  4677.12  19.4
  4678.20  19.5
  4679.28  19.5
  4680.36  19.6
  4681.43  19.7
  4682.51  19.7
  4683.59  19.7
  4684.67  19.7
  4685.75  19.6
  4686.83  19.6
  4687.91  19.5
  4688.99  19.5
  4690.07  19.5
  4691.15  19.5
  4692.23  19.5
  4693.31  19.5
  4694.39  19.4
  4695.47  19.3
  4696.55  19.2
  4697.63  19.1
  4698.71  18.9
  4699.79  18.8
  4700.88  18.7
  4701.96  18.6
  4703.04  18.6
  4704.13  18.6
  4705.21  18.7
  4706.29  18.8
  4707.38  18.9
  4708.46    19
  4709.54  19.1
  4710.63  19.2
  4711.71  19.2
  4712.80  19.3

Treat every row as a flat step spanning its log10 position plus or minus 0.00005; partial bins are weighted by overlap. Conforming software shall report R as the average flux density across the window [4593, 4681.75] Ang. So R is 19.4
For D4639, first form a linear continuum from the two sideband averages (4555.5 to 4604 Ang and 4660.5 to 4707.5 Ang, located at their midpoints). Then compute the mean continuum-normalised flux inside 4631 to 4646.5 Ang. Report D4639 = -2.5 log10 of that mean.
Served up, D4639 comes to -0.01 mag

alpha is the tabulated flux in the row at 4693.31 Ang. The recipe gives 19.5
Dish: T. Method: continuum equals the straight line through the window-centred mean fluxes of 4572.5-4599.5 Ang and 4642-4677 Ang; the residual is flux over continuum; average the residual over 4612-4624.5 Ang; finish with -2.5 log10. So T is 0.00 mag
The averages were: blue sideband 19.4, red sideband 19.4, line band 19.5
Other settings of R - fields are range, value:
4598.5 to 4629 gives 19.3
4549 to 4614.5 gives 19.2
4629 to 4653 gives 19.5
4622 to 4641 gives 19.4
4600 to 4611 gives 19.2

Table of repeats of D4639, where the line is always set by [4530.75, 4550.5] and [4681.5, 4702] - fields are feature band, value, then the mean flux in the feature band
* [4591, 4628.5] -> -0.008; 19.3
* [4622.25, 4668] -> -0.009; 19.4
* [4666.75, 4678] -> 0.002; 19.3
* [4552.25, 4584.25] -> -0.004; 19.2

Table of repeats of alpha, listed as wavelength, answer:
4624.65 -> 19.4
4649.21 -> 19.4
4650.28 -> 19.4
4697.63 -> 19.1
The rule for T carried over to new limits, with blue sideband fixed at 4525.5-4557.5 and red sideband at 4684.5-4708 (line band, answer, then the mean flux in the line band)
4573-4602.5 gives -0.016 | 19.4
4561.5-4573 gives 0.005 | 19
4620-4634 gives -0.009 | 19.3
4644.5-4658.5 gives -0.016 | 19.4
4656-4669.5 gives -0.018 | 19.5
